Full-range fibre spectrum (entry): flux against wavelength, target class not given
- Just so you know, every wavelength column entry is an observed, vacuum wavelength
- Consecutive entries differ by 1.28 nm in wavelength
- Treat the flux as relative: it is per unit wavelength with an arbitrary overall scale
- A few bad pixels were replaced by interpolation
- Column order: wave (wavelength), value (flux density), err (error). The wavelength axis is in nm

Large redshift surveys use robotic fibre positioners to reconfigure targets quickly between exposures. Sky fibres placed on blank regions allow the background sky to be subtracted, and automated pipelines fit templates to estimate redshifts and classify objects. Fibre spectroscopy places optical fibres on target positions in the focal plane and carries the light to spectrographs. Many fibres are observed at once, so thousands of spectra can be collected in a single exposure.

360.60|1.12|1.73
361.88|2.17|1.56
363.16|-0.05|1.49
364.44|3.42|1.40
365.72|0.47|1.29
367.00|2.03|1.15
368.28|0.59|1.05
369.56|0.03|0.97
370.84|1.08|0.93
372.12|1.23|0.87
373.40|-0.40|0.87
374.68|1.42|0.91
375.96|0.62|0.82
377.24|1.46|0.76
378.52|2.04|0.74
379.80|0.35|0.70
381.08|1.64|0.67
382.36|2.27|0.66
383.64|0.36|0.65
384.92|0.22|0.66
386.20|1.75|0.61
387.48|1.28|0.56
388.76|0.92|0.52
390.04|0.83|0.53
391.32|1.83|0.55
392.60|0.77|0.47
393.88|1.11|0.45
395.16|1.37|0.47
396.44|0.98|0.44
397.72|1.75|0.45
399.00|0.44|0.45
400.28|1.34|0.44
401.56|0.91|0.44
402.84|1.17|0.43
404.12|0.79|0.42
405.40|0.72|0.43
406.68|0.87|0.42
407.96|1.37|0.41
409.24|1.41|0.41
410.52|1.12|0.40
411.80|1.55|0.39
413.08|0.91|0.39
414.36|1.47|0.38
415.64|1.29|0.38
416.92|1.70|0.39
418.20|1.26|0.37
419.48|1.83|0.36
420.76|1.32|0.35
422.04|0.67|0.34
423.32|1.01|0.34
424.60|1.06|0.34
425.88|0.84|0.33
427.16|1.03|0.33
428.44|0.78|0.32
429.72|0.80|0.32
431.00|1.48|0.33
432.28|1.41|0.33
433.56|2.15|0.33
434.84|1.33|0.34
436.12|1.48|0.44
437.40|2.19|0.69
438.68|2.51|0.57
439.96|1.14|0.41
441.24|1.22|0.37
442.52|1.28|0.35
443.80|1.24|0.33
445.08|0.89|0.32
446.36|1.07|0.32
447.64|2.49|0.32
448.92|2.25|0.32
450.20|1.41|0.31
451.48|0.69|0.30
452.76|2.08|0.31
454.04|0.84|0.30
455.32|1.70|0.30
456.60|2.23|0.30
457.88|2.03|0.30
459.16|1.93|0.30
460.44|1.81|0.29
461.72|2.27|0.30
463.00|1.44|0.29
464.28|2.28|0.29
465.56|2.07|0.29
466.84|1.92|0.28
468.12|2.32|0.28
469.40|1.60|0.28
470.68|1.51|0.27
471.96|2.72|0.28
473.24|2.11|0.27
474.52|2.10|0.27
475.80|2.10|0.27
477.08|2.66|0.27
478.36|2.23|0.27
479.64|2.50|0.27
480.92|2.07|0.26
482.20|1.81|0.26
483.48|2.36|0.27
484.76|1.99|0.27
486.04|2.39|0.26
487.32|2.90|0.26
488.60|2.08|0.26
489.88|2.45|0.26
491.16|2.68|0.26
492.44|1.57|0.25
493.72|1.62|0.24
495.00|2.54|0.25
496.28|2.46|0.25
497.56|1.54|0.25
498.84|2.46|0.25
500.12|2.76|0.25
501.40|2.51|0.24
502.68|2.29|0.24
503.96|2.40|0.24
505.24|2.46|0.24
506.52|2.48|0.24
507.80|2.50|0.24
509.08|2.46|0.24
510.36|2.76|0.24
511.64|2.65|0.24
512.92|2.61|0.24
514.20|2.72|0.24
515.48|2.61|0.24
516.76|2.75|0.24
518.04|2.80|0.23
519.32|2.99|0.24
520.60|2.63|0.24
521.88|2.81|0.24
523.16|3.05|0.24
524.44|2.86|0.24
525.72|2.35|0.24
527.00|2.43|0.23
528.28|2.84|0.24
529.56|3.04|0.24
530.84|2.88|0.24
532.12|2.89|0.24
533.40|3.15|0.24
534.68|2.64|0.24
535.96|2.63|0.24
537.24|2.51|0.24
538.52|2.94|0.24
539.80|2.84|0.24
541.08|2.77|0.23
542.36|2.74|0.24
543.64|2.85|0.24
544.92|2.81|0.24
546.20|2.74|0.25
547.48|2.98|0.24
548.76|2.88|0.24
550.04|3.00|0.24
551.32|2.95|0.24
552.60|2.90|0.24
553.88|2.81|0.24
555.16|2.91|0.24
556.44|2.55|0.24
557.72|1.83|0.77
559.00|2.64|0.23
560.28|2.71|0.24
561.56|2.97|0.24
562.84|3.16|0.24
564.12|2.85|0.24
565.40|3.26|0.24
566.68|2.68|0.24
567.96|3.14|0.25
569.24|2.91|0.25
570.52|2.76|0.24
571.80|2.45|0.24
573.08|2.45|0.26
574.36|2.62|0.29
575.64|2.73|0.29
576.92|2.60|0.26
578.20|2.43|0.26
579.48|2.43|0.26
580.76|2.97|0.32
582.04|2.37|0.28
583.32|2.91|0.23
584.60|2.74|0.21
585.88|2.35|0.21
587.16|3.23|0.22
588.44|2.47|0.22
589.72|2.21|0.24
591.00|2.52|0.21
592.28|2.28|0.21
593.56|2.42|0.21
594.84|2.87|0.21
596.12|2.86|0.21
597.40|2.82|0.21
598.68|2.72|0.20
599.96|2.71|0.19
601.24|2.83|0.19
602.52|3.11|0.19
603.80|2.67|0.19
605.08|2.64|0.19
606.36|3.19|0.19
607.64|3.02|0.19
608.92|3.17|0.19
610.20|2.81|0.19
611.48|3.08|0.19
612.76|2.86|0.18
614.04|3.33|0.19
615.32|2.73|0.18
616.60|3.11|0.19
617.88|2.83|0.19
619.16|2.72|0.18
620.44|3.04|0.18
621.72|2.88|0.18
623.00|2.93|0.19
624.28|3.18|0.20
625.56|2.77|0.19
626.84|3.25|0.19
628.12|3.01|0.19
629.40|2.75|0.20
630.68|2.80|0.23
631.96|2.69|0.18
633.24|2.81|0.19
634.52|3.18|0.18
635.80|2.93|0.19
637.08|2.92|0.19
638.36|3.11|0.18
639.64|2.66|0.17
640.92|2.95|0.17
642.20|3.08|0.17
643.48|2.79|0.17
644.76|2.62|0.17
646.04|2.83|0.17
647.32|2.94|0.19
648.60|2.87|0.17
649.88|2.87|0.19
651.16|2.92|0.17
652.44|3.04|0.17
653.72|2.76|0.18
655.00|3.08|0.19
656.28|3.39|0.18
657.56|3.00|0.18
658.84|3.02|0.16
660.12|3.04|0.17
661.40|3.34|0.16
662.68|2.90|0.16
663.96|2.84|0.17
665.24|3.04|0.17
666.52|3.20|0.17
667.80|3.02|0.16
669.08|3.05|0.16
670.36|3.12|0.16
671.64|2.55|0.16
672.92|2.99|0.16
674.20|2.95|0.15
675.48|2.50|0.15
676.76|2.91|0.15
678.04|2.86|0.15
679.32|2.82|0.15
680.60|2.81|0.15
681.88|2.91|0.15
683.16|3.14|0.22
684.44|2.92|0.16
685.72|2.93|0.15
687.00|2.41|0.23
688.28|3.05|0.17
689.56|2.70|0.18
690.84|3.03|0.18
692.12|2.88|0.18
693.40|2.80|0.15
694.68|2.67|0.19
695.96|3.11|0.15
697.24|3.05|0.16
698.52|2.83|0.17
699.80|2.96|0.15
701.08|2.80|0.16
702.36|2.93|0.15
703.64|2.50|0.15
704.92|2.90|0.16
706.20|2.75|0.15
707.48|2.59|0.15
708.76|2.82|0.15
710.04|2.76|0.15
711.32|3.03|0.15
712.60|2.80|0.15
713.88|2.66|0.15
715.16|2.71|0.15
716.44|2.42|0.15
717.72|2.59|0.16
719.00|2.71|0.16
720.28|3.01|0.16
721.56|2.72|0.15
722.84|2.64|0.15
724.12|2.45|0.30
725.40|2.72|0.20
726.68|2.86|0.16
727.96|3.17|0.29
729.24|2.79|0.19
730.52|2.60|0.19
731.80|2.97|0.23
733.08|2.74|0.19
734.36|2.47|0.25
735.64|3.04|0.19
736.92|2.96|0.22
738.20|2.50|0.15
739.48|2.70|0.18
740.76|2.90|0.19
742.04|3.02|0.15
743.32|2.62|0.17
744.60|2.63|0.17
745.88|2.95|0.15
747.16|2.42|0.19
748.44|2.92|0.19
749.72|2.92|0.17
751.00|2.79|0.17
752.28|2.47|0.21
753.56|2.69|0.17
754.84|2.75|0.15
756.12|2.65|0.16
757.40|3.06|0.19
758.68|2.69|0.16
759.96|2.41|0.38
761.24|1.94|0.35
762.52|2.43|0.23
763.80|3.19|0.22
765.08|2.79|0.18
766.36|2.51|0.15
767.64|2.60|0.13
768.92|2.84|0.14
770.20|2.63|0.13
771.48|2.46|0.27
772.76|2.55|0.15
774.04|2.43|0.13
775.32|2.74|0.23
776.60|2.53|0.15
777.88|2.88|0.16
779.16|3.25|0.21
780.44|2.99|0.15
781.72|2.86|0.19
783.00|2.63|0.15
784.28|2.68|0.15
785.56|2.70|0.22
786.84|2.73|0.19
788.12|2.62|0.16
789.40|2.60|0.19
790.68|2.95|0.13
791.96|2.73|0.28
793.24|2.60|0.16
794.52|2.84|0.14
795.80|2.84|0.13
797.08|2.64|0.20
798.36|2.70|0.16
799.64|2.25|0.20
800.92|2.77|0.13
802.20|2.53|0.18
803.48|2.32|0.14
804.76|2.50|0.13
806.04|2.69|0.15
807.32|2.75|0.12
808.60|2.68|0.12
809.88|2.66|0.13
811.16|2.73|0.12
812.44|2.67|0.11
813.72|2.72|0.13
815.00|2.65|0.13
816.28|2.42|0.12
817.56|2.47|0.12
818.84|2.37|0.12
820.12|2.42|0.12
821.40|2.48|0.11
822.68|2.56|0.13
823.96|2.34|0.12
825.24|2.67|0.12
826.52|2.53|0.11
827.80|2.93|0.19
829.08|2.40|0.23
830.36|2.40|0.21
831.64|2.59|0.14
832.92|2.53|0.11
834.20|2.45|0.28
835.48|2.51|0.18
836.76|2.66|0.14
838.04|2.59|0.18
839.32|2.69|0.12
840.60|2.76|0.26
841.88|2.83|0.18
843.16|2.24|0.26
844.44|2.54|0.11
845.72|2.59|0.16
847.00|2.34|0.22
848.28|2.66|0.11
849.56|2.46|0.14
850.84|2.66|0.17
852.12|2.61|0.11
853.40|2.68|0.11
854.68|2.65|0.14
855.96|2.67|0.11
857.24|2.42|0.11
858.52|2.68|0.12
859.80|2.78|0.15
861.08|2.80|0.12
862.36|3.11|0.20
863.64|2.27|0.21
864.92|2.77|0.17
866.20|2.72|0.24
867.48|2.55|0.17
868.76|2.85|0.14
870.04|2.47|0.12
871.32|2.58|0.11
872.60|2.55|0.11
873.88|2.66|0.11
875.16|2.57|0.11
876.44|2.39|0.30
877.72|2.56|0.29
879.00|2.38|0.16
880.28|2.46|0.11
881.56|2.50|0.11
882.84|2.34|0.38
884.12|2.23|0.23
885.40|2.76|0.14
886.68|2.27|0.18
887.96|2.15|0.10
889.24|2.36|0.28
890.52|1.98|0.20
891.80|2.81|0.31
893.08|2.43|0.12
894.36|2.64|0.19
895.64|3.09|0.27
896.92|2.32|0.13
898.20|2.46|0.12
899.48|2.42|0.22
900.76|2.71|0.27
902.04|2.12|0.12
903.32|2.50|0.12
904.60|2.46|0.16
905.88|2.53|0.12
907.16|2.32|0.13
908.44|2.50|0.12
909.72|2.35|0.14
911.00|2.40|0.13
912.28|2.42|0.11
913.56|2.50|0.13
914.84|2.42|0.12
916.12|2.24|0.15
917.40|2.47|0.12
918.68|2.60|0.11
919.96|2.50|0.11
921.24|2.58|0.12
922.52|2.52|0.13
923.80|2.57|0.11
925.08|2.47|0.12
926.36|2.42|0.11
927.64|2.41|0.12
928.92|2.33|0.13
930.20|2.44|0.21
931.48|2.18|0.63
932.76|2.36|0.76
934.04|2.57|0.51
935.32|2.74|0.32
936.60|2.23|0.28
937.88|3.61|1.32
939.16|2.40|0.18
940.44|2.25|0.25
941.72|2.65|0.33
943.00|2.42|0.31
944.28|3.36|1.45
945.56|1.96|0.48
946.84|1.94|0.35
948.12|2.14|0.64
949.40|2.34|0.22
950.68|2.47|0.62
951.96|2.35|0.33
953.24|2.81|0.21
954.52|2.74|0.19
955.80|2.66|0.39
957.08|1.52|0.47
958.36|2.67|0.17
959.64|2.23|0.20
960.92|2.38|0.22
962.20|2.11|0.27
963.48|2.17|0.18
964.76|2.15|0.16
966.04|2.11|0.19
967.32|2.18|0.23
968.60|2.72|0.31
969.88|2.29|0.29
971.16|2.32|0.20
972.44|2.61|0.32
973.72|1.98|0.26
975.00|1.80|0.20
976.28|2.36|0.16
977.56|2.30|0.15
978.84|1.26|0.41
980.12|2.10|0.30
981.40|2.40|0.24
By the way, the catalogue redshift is 0.15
